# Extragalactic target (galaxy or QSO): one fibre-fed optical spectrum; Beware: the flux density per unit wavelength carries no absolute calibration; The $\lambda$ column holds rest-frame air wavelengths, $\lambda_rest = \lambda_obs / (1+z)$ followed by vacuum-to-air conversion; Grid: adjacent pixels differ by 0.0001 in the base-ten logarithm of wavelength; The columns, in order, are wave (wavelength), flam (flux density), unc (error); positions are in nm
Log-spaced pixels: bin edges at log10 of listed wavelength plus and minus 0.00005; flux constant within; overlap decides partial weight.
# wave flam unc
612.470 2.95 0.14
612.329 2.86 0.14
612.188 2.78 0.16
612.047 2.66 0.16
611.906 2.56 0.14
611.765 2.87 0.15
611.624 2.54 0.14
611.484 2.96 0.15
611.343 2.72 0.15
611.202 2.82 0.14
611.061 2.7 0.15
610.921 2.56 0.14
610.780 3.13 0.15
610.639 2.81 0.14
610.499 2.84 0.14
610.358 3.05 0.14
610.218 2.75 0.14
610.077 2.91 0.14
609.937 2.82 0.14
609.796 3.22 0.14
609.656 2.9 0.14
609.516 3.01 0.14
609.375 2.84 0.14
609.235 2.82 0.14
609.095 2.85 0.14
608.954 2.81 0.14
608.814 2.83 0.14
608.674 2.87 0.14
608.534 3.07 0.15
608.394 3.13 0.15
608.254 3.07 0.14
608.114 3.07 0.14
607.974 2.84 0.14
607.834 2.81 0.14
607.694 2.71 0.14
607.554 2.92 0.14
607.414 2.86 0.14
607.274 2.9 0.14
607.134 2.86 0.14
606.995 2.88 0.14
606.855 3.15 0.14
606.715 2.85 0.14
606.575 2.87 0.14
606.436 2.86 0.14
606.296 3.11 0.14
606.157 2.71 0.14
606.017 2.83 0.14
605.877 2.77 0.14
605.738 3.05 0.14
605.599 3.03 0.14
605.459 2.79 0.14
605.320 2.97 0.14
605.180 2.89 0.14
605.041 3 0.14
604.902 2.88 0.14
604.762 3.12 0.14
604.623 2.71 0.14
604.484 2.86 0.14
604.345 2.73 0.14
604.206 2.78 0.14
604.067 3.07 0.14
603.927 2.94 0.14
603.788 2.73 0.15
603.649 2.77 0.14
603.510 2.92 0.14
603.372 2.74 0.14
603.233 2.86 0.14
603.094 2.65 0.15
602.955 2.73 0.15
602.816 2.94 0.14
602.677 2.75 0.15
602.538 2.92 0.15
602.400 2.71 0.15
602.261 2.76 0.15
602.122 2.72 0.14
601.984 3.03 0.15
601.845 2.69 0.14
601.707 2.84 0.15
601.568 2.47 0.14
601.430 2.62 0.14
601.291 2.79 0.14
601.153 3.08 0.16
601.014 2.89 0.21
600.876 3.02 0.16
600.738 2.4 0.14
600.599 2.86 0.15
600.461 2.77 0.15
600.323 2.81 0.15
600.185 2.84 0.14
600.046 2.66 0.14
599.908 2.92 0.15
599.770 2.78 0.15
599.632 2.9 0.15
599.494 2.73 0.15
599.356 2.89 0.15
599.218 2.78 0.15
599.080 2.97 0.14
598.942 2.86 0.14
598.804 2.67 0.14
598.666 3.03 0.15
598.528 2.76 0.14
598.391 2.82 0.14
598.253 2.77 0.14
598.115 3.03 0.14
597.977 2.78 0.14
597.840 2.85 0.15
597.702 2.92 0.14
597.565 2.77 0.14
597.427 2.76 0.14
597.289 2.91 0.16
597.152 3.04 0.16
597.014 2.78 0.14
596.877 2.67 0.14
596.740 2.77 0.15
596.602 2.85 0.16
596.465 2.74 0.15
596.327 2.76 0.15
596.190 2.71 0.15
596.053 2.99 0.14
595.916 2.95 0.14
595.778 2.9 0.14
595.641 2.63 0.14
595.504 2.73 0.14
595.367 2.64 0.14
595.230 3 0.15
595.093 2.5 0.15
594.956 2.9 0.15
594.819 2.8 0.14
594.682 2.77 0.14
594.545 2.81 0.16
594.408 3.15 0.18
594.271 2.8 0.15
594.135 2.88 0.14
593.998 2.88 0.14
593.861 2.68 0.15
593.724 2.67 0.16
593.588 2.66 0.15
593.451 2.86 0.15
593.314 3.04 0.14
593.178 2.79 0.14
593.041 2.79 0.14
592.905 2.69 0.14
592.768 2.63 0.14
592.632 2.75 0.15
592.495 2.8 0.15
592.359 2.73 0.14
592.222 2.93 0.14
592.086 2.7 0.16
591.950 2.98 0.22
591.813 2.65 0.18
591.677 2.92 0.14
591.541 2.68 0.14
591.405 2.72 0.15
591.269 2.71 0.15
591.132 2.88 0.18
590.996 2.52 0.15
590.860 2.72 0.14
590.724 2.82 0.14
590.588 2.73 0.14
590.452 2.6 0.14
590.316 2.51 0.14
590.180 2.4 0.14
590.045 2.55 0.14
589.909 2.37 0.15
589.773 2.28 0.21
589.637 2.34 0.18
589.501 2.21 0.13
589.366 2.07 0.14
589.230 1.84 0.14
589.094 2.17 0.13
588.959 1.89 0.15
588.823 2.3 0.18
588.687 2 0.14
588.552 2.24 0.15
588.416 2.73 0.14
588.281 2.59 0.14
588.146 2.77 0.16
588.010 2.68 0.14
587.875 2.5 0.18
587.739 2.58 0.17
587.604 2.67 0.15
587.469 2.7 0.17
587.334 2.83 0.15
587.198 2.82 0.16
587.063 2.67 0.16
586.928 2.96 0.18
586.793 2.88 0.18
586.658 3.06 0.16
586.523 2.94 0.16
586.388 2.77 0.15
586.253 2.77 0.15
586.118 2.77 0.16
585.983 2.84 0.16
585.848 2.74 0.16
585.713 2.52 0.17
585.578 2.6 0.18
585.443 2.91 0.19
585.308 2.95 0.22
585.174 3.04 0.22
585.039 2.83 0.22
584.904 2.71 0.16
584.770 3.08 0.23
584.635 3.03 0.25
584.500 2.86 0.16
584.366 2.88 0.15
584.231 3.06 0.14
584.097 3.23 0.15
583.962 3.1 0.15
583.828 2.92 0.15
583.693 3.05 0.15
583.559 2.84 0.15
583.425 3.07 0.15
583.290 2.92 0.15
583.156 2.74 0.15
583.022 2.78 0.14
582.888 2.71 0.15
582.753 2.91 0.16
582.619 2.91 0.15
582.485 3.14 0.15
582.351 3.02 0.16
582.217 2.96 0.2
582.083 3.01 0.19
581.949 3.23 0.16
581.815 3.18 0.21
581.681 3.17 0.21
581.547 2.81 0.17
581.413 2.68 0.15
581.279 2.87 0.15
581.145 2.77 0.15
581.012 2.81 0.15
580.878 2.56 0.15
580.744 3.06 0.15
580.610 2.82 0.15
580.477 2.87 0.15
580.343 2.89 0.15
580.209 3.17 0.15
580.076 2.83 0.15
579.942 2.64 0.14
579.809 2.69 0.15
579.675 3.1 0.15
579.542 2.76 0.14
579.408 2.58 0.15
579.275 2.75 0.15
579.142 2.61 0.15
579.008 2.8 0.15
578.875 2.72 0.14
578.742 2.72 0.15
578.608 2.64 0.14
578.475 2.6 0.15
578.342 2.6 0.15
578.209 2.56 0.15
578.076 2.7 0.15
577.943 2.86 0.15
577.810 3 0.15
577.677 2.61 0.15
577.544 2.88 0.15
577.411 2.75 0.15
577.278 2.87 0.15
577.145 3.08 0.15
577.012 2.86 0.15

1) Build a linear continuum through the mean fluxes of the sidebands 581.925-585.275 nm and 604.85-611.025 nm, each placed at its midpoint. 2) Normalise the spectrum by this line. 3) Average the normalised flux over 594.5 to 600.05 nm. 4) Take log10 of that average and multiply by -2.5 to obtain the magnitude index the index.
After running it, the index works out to 0.04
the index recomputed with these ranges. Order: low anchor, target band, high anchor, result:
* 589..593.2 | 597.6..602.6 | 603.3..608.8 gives -0.015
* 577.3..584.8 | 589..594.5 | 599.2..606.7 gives 0.079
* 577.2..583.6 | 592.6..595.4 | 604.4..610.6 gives 0.029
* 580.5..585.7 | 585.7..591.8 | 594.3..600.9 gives 0.118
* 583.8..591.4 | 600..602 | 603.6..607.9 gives 0.018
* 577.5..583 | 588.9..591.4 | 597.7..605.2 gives 0.164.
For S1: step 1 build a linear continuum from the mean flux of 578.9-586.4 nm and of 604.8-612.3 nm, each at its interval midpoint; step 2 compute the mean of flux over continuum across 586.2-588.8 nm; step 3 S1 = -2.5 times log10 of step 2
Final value 0.08 mag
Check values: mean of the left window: 2.88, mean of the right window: 2.88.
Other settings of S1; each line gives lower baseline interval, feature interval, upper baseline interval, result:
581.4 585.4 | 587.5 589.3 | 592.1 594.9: 0.21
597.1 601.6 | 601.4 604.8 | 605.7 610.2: 0.02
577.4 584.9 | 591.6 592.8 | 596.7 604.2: 0.02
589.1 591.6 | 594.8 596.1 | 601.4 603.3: -0.08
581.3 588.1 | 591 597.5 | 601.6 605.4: 0.02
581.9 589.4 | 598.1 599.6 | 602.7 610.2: 0.00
